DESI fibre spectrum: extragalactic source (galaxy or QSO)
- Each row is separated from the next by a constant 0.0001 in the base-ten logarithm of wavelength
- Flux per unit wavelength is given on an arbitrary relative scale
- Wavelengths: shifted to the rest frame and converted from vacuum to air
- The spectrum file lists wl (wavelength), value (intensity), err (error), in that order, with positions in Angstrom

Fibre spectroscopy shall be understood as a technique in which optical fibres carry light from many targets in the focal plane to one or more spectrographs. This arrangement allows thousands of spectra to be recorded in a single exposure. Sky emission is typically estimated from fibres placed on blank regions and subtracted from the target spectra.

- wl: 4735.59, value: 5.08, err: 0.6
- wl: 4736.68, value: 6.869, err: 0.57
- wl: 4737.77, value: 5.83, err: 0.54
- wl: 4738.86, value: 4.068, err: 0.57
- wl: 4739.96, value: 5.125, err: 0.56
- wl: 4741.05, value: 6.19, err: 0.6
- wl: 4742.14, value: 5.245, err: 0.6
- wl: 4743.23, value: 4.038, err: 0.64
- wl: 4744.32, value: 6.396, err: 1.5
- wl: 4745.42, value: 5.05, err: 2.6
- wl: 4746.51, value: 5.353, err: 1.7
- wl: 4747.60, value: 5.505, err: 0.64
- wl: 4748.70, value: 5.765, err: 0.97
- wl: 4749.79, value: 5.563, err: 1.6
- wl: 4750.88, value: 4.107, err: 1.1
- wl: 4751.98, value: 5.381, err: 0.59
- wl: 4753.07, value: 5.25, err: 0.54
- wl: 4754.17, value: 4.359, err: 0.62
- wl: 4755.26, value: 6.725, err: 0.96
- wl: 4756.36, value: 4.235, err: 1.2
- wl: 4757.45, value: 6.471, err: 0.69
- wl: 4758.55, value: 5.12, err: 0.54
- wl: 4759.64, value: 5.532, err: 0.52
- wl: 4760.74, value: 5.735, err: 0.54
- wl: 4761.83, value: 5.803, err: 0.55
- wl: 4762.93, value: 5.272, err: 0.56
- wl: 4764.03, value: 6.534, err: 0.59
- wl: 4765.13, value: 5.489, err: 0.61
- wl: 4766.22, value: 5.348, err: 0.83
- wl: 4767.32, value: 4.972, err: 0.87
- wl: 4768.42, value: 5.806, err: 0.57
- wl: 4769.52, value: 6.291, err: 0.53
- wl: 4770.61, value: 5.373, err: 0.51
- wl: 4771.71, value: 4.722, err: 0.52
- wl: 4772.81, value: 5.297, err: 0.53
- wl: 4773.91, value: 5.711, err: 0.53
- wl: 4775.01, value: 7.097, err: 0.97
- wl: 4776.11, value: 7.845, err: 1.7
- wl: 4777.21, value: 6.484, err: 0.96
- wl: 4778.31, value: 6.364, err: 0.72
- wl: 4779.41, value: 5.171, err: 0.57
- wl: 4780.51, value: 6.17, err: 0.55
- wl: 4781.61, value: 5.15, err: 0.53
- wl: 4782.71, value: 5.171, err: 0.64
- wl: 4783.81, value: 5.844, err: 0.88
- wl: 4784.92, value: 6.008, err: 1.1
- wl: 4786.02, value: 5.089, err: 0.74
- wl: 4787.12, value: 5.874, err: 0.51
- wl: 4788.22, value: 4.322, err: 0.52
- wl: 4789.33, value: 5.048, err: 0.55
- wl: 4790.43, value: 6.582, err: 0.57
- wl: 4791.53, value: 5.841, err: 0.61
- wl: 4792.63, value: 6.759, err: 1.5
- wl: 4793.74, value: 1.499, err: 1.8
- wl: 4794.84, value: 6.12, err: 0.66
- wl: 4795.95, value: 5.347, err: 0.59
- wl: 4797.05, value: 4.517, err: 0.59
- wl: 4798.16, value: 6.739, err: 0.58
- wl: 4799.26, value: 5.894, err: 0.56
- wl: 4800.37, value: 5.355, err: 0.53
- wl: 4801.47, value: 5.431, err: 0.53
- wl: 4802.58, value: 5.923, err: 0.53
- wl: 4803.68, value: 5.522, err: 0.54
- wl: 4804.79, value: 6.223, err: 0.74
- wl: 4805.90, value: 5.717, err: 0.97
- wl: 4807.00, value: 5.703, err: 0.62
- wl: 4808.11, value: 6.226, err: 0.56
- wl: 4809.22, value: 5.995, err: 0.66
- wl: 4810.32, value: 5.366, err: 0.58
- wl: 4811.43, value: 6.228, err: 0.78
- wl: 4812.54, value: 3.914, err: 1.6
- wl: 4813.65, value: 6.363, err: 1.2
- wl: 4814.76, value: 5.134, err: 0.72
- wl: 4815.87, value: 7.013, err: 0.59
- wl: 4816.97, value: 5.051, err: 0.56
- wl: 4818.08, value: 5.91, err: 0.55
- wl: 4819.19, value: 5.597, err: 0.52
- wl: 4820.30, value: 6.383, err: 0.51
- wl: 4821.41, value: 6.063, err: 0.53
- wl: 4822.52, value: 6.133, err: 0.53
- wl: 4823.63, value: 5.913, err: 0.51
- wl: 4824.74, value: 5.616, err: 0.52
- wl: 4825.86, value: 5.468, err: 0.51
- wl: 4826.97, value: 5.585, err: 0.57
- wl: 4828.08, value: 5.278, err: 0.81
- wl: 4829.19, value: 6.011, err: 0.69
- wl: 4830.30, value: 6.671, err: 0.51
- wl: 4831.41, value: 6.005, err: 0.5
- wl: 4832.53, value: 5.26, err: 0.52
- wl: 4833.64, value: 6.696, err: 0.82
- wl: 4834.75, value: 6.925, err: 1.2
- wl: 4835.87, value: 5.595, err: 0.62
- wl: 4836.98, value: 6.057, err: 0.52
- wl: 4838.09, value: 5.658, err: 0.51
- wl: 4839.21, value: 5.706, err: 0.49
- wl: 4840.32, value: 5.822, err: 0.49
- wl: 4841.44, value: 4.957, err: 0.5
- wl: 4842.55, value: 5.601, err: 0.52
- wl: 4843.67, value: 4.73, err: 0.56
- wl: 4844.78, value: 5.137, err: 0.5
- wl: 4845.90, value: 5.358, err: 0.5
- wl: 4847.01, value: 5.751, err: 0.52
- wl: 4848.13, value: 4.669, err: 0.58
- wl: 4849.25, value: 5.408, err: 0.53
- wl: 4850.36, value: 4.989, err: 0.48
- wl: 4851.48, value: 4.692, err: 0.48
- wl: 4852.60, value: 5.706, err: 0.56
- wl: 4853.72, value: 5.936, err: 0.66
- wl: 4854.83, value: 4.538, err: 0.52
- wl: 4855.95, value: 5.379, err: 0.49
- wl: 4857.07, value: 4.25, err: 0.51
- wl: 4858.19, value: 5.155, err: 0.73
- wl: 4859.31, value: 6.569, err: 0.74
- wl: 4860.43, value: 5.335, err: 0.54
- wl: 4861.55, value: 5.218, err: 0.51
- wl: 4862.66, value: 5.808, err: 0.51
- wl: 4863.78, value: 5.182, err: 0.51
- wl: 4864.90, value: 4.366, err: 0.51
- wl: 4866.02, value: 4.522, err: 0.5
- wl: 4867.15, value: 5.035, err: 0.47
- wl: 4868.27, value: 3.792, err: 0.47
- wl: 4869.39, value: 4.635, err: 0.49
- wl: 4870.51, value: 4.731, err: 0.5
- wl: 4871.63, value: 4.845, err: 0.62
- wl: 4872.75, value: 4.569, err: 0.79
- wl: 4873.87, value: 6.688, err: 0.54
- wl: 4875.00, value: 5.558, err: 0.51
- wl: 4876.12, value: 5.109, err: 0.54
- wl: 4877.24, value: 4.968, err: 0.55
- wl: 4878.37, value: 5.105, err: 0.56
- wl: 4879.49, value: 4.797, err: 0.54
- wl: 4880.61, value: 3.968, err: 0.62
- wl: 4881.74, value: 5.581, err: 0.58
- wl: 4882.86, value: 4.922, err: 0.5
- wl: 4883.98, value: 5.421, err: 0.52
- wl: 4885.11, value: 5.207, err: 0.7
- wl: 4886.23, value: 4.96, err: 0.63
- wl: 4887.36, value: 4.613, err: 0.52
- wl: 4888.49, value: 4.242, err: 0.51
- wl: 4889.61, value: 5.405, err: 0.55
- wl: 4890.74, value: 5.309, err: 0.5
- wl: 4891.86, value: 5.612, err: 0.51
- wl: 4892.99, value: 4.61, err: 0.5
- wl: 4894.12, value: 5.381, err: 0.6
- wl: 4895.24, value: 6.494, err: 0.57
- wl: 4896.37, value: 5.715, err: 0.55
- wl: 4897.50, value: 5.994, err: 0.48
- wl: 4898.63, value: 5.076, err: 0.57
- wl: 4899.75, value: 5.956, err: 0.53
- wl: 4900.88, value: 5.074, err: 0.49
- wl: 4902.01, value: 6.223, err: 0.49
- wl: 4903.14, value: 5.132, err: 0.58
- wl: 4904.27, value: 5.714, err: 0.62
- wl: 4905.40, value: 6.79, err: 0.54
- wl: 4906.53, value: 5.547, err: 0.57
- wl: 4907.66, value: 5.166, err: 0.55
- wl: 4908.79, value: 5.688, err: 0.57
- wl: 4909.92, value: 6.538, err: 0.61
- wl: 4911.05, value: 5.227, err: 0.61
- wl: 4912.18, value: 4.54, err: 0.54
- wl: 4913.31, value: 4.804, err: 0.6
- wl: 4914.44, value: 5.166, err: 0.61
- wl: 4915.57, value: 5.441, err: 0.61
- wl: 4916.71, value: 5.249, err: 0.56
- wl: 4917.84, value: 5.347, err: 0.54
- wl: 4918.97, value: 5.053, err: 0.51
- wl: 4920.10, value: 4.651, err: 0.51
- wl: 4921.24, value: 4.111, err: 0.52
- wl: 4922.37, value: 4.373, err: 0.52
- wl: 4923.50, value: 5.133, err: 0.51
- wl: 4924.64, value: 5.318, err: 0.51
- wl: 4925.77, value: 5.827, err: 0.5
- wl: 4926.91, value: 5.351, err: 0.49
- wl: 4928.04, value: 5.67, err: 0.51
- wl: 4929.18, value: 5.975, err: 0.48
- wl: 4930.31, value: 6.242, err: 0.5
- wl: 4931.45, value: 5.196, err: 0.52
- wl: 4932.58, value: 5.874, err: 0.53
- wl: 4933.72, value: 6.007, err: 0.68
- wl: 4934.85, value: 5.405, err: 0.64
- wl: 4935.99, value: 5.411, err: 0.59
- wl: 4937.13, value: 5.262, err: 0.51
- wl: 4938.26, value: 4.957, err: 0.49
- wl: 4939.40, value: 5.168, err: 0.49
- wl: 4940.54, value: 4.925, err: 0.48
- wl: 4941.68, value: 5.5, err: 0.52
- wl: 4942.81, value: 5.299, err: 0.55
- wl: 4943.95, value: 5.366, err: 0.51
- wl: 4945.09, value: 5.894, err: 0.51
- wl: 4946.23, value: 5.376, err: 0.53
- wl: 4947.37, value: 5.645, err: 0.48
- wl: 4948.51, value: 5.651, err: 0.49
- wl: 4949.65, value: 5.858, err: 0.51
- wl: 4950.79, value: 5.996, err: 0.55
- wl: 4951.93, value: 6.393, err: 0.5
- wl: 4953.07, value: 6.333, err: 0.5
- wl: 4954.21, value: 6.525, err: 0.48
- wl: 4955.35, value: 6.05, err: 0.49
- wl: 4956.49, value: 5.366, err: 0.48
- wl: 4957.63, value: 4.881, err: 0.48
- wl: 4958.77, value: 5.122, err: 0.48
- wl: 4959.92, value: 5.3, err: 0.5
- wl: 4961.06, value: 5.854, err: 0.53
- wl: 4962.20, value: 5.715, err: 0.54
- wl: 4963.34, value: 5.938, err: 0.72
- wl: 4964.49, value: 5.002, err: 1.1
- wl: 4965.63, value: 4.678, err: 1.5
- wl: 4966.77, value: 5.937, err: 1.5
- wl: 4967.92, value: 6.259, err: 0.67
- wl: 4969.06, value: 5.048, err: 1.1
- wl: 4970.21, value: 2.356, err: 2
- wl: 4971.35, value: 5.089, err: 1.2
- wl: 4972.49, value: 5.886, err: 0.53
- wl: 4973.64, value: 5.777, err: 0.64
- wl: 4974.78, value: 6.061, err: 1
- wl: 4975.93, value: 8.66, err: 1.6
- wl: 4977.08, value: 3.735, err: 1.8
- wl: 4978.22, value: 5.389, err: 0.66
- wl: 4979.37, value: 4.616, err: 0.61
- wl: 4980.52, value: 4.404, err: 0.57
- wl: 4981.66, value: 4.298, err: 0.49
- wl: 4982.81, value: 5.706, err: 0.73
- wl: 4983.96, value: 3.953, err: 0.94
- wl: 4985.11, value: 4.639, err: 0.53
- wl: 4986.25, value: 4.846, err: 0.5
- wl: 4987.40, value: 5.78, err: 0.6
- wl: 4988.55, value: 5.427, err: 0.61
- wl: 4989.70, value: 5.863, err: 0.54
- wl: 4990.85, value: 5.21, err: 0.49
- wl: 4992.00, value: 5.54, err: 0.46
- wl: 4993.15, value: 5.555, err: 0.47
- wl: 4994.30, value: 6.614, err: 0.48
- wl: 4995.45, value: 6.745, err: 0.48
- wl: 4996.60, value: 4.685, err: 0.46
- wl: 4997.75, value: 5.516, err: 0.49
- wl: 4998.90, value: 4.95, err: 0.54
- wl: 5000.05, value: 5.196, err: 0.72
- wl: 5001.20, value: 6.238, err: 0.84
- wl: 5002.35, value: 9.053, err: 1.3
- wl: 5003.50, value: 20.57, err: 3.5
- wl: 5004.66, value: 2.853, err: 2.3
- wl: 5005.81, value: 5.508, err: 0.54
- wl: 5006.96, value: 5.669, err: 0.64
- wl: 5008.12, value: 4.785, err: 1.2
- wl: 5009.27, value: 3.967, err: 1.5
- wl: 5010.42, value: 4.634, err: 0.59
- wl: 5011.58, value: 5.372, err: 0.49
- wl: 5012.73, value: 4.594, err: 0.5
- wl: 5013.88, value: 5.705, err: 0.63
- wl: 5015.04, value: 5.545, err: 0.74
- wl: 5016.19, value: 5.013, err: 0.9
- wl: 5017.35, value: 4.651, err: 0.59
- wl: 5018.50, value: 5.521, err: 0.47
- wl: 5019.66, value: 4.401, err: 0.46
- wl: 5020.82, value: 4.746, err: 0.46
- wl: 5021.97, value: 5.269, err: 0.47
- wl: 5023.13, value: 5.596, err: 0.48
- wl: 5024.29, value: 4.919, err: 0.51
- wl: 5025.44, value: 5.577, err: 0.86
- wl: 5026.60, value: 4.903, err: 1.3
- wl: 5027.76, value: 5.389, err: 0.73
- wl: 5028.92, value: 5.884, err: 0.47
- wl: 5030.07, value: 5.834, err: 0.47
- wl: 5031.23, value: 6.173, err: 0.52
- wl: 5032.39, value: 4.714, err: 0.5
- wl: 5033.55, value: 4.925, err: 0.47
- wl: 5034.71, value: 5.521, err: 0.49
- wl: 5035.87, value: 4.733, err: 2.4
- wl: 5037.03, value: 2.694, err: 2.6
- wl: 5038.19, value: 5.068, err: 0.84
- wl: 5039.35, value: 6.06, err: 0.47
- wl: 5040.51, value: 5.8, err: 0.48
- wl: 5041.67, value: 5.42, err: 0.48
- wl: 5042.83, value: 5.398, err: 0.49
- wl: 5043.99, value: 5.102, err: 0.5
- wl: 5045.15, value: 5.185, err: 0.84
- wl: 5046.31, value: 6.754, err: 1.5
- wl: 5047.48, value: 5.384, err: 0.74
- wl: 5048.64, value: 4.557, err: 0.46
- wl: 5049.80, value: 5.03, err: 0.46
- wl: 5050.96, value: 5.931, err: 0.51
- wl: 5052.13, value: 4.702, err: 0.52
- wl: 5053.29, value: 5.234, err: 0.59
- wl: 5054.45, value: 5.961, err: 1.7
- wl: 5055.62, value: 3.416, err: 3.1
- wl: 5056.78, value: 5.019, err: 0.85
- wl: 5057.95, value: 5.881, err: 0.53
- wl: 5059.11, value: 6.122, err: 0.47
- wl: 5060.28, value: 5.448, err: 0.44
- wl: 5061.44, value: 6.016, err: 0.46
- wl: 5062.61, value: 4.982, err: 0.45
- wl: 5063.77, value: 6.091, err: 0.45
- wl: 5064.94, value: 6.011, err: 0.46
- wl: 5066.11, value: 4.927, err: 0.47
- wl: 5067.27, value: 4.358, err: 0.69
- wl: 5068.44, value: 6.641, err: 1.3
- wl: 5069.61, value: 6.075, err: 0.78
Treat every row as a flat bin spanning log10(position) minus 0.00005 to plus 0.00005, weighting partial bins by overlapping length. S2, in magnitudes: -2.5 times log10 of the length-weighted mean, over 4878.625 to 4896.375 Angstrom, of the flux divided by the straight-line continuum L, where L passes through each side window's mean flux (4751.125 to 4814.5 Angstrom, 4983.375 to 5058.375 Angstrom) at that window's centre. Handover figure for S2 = 0.09 mag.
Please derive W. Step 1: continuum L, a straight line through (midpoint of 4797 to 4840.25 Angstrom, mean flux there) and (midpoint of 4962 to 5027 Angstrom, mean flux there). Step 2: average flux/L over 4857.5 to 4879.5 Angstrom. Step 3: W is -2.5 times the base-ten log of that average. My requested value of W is 0.13 mag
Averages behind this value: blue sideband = 5.83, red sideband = 5.55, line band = 5.1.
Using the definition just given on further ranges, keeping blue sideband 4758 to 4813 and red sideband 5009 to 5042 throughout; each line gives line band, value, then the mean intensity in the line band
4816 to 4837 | -0.07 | 5.93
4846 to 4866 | 0.05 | 5.22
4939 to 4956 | -0.09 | 5.74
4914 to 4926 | 0.07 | 5.04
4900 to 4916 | -0.03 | 5.51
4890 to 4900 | -0.03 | 5.56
